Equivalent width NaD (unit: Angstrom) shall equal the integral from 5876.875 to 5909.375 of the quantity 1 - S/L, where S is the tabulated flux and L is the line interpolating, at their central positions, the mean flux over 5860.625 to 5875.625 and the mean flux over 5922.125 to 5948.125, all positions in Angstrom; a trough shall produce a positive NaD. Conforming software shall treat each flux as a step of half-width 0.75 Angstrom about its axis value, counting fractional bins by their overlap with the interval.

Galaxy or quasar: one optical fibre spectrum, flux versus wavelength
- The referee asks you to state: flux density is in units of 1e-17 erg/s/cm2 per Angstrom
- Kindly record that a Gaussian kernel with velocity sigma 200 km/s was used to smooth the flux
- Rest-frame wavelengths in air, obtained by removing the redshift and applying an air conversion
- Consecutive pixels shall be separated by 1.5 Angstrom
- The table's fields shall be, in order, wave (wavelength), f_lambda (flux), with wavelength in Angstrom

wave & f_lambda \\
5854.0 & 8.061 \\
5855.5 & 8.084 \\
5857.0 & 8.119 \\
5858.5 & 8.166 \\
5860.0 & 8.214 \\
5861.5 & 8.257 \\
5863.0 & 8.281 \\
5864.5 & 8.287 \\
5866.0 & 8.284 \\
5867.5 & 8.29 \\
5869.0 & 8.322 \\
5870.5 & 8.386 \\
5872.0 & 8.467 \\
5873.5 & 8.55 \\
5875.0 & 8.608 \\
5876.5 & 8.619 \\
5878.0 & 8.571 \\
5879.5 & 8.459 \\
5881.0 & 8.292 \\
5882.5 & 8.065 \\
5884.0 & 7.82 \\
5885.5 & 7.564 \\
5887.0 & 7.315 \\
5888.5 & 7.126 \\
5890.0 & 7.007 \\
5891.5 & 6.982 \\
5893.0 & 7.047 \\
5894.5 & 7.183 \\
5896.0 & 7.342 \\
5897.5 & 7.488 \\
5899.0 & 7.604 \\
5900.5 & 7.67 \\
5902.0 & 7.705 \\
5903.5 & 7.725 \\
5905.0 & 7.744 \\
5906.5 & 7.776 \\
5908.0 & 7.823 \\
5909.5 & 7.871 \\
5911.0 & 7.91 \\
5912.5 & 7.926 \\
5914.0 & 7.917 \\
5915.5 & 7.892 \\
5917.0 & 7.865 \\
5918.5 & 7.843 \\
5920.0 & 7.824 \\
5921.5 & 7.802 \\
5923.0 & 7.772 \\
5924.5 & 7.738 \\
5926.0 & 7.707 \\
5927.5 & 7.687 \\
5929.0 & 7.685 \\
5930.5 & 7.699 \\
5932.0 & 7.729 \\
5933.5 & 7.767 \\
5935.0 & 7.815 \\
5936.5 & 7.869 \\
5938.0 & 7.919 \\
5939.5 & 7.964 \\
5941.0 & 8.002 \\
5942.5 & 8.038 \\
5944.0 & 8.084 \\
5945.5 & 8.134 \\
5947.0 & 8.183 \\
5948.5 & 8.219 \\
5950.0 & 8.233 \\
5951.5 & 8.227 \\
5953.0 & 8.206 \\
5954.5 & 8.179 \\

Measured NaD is 2.1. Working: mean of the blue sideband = 8.37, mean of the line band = 7.65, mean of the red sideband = 7.87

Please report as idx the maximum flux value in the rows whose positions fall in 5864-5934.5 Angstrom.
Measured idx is 8.619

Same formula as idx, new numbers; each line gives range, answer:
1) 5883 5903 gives 7.82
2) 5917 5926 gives 7.865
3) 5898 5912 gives 7.91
